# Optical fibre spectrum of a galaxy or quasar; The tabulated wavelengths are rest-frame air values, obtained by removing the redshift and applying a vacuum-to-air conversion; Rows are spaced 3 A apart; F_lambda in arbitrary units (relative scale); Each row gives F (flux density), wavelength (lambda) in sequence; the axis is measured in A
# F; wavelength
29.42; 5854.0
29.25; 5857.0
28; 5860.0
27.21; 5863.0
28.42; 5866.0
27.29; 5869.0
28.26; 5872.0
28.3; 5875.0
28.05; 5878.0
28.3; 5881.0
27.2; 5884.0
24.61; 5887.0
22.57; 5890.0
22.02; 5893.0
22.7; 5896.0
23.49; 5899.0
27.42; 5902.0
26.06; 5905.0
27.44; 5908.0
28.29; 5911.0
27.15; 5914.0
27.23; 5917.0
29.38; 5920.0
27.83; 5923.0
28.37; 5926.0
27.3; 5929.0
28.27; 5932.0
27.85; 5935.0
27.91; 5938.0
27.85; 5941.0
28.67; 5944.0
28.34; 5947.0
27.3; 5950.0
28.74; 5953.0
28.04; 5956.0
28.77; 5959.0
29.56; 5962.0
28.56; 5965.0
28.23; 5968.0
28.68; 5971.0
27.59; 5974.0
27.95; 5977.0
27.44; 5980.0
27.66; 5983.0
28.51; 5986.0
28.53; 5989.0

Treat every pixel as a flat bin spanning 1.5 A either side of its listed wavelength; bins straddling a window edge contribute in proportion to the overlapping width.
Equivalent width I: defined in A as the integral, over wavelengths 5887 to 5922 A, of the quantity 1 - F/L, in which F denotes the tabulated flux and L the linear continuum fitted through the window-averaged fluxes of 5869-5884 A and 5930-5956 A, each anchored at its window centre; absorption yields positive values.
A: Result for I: 2.9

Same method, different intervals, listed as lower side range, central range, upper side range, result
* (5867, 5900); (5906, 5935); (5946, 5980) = -1.0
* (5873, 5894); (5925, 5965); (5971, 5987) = -1.5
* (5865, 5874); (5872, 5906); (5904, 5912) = 2.5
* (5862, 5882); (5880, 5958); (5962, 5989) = 3.2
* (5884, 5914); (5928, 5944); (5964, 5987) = -0.8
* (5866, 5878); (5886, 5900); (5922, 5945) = 2.5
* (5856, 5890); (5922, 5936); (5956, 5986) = 0.0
